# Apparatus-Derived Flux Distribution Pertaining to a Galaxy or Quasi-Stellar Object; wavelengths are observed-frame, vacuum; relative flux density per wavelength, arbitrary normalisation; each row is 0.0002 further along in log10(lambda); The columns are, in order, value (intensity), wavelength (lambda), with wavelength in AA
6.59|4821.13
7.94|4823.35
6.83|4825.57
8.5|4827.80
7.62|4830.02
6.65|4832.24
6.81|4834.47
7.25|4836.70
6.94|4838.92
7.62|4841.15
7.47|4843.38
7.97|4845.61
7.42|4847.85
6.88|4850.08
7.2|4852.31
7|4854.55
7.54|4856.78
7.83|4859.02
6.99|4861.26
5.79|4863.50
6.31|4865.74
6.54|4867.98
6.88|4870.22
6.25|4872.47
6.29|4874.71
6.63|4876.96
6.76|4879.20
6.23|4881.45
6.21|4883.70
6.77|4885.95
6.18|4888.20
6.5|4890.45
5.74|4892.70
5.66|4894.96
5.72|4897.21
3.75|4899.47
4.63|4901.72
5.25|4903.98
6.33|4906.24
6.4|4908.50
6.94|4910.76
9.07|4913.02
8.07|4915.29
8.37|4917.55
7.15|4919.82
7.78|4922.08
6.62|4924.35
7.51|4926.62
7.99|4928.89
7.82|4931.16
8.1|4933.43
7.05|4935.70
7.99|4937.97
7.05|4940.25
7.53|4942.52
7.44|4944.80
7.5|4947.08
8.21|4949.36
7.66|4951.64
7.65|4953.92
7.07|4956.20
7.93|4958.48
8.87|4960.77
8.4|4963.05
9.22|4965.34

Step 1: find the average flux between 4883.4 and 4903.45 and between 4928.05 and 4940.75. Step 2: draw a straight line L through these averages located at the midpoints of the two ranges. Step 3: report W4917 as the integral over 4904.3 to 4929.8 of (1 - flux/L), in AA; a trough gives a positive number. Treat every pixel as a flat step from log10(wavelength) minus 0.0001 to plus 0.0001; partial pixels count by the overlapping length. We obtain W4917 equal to -2.2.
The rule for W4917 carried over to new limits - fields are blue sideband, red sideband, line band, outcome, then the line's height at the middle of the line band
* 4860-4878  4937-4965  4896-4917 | 2.4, 7.08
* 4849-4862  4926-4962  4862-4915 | 8.4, 7.42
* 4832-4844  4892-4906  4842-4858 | -1.4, 6.76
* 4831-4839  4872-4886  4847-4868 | -0.9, 6.67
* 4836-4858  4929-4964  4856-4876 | 1.9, 7.41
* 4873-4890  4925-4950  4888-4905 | 3.4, 6.75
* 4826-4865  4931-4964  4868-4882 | 1.6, 7.39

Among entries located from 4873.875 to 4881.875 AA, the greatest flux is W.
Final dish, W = 6.76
